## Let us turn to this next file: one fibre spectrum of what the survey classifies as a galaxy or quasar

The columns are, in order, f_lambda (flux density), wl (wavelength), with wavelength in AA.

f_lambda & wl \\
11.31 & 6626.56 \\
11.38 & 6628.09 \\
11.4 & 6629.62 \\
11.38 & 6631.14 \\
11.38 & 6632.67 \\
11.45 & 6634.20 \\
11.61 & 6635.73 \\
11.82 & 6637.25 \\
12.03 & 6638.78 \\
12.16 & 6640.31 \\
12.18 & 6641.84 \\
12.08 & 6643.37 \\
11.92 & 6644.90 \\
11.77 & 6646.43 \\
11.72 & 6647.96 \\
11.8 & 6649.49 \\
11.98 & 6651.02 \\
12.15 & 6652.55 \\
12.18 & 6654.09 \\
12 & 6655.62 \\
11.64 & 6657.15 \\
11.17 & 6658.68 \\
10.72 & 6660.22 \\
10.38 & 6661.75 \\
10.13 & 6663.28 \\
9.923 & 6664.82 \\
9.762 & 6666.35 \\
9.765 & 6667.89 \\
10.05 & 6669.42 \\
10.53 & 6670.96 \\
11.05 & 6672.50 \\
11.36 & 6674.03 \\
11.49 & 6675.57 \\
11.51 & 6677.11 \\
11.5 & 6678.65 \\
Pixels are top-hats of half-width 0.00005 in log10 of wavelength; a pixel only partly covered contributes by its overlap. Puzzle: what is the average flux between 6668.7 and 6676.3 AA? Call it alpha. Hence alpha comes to 10.9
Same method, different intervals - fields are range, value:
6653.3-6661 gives 11.5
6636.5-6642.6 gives 12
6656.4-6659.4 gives 11.4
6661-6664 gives 10.3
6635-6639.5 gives 11.8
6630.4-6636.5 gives 11.5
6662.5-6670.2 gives 9.93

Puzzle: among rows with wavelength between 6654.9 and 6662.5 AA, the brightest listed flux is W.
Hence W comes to 12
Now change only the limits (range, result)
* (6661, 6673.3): 11.05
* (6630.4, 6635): 11.45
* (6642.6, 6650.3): 12.08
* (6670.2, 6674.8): 11.36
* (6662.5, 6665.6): 10.13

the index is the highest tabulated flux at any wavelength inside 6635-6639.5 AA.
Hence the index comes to 12.03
